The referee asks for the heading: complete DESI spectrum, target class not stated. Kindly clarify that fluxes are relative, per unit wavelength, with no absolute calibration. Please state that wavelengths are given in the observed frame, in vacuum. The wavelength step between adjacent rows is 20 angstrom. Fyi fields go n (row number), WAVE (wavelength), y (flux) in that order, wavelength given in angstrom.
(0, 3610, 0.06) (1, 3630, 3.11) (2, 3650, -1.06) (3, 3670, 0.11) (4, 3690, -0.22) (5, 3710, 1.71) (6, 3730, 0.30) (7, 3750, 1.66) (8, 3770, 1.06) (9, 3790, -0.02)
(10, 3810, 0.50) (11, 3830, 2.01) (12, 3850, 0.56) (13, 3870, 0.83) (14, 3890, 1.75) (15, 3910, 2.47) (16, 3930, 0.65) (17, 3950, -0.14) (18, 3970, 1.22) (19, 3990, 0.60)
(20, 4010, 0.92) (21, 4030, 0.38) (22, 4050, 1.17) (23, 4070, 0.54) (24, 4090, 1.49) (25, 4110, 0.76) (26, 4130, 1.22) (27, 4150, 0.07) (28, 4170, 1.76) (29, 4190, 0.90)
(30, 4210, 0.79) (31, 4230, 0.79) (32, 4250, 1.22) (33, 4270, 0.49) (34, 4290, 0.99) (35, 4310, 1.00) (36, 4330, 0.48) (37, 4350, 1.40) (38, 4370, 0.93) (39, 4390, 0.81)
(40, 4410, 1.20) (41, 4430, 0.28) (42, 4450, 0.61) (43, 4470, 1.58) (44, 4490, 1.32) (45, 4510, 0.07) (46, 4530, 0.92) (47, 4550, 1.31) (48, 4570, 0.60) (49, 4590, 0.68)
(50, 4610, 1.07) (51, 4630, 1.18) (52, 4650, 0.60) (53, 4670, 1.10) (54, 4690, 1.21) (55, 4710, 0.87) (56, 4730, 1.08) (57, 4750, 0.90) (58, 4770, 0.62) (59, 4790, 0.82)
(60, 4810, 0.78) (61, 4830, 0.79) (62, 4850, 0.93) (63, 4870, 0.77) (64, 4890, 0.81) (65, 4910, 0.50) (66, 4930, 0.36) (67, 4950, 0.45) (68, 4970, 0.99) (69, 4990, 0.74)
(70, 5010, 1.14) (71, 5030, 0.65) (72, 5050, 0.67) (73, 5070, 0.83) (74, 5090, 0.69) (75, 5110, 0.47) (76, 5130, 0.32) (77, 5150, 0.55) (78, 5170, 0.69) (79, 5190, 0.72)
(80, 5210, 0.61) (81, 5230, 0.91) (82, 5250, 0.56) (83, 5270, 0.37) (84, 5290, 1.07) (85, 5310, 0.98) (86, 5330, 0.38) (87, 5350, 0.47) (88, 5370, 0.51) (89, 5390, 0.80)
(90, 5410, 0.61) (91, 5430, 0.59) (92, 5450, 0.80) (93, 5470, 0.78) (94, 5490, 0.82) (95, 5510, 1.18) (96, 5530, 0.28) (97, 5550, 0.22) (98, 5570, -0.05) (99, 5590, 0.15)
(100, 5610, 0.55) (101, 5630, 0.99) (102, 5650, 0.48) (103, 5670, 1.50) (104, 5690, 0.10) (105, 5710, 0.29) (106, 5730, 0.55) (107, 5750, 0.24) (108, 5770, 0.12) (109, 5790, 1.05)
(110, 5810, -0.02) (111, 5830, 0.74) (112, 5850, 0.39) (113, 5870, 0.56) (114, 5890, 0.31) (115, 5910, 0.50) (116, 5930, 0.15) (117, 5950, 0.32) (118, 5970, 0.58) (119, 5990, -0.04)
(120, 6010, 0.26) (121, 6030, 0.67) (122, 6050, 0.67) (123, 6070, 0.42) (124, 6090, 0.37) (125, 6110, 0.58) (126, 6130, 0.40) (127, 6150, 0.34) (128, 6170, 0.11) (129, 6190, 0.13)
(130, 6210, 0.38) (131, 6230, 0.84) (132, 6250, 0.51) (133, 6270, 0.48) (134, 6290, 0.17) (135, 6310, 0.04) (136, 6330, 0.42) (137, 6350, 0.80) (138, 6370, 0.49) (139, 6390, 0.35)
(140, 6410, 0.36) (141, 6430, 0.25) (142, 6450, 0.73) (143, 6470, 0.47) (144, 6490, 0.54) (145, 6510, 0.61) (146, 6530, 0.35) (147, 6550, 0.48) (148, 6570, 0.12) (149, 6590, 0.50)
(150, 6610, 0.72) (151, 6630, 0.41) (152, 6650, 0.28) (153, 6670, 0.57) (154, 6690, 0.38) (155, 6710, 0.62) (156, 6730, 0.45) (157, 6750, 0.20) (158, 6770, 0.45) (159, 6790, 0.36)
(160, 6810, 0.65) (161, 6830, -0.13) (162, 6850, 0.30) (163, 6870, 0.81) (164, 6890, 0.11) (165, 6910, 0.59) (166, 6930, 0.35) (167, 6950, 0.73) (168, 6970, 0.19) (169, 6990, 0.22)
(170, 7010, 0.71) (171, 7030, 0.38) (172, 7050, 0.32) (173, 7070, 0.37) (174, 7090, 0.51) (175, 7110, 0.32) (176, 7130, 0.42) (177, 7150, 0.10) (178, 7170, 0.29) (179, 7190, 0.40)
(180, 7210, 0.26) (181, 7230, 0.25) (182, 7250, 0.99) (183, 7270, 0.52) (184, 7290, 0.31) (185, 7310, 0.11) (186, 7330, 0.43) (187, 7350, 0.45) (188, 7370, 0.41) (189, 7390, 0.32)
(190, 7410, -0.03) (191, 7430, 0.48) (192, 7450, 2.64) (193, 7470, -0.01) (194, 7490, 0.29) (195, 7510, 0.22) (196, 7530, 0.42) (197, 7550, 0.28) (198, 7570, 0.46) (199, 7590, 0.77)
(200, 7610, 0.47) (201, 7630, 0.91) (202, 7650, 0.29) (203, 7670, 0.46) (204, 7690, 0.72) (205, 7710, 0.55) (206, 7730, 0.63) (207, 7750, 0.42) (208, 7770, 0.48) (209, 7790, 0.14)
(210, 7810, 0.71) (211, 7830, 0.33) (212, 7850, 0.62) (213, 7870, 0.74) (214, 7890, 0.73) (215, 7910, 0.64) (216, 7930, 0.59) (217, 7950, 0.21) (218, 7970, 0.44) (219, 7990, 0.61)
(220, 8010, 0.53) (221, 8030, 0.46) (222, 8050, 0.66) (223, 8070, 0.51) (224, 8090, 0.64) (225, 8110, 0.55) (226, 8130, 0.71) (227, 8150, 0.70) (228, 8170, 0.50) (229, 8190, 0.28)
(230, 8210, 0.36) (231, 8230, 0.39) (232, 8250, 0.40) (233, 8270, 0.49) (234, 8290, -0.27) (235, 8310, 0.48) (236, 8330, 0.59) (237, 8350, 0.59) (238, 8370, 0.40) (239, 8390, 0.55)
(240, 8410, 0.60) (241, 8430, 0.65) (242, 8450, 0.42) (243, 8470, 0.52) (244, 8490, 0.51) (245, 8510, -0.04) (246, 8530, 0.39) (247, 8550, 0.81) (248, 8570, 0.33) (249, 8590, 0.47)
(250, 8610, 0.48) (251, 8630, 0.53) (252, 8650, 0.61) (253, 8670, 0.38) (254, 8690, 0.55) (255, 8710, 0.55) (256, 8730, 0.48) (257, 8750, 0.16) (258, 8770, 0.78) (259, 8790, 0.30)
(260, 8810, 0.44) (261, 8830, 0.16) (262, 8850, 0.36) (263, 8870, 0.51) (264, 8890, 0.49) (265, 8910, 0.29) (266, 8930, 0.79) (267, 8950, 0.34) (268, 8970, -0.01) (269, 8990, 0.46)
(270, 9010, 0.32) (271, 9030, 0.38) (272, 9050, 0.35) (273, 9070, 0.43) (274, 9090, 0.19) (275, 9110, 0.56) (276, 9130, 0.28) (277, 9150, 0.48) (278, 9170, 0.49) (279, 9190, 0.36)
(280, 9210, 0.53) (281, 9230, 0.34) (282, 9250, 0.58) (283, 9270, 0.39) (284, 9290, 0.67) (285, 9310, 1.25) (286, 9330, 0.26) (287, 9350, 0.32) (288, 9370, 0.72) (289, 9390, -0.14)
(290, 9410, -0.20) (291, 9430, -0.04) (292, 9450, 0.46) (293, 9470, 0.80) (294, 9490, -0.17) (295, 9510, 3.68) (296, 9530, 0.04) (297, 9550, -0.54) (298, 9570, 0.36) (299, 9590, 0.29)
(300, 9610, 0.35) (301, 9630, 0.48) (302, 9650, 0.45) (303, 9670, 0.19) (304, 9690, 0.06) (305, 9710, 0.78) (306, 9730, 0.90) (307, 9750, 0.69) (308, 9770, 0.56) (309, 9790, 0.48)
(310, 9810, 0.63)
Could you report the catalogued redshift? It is 0.999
